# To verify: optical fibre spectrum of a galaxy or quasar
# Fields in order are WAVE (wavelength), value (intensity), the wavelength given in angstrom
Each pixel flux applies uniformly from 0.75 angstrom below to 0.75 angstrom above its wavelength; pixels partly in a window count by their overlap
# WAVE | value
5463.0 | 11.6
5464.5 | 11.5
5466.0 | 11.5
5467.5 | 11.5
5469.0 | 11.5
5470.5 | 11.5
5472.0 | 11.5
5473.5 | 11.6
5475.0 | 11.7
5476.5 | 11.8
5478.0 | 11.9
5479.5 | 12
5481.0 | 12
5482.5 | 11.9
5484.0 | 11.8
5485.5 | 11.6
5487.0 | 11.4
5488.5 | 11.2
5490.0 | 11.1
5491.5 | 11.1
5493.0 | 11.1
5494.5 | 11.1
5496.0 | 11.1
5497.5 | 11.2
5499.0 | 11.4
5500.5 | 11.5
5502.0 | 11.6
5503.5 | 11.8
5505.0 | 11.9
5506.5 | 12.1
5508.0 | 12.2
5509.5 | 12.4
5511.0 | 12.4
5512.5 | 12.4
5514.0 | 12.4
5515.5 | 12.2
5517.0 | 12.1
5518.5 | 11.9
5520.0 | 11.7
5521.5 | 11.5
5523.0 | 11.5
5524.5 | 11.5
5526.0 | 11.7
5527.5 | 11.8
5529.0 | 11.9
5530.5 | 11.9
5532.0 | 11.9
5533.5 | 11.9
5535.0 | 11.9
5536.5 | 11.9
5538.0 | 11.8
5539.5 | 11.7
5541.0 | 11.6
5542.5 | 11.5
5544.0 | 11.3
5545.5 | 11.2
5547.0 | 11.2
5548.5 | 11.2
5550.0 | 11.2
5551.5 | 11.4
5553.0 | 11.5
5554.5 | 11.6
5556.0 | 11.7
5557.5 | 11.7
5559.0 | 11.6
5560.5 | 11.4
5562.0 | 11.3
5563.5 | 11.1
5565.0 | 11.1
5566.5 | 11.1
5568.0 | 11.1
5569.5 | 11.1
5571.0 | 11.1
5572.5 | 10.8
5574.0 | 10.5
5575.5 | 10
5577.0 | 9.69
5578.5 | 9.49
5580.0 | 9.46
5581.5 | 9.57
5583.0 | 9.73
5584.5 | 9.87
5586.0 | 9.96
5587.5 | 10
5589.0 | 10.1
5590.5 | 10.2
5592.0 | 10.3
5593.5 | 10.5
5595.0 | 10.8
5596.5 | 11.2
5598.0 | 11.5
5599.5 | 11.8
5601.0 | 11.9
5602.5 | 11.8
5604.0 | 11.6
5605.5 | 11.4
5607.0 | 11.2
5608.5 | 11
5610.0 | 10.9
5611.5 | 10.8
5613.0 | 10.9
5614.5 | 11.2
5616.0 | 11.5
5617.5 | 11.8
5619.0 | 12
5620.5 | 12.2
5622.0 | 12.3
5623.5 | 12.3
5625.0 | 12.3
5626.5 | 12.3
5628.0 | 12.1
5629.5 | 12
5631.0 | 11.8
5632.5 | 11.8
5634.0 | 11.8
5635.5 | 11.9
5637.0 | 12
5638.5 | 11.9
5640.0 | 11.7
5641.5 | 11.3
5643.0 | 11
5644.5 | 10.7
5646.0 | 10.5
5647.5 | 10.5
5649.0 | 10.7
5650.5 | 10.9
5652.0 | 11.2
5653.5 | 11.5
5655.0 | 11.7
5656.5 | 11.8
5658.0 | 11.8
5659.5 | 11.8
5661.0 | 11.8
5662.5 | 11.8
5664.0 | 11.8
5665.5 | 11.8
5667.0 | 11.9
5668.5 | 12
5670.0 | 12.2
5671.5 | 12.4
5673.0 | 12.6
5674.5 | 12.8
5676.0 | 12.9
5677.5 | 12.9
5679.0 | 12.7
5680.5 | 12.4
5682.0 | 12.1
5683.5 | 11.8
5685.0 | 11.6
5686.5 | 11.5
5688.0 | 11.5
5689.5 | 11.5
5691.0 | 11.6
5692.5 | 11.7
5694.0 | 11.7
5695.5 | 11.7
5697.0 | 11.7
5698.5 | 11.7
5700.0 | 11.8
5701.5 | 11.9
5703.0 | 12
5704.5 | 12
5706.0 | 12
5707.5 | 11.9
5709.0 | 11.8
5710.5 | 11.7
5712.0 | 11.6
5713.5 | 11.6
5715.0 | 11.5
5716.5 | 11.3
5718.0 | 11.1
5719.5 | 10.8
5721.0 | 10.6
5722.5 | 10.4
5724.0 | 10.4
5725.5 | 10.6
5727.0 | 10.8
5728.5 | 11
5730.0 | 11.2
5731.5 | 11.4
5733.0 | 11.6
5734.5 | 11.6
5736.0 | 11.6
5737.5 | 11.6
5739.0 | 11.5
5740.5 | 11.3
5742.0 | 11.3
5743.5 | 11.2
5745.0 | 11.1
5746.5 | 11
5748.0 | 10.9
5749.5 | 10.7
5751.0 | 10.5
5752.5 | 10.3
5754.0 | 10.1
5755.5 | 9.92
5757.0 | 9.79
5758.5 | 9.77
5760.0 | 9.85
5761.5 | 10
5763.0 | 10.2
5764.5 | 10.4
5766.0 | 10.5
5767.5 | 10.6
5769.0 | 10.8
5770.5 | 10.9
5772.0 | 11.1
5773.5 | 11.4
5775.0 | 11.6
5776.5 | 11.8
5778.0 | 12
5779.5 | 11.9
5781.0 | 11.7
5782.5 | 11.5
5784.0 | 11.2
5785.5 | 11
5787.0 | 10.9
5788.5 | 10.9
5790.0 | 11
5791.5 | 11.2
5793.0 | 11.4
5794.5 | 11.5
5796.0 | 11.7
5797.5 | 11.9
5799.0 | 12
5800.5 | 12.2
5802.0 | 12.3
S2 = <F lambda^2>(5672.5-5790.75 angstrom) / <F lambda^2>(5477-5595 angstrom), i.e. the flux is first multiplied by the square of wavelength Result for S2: 1.1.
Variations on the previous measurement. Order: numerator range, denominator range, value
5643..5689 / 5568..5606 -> 1.14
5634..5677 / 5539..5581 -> 1.09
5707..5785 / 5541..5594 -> 1.09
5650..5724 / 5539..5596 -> 1.14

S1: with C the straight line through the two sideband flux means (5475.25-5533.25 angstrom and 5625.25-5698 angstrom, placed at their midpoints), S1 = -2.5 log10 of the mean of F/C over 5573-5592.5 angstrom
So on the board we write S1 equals 0.18 mag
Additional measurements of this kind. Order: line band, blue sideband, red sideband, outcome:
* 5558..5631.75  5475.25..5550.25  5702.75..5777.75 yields 0.04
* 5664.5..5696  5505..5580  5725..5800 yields -0.08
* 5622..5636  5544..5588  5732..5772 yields -0.12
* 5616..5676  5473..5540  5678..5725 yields -0.01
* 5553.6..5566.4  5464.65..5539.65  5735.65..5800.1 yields 0.01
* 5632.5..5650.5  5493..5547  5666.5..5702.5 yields 0.06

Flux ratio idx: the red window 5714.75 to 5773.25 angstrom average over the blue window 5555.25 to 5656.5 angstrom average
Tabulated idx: 0.97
